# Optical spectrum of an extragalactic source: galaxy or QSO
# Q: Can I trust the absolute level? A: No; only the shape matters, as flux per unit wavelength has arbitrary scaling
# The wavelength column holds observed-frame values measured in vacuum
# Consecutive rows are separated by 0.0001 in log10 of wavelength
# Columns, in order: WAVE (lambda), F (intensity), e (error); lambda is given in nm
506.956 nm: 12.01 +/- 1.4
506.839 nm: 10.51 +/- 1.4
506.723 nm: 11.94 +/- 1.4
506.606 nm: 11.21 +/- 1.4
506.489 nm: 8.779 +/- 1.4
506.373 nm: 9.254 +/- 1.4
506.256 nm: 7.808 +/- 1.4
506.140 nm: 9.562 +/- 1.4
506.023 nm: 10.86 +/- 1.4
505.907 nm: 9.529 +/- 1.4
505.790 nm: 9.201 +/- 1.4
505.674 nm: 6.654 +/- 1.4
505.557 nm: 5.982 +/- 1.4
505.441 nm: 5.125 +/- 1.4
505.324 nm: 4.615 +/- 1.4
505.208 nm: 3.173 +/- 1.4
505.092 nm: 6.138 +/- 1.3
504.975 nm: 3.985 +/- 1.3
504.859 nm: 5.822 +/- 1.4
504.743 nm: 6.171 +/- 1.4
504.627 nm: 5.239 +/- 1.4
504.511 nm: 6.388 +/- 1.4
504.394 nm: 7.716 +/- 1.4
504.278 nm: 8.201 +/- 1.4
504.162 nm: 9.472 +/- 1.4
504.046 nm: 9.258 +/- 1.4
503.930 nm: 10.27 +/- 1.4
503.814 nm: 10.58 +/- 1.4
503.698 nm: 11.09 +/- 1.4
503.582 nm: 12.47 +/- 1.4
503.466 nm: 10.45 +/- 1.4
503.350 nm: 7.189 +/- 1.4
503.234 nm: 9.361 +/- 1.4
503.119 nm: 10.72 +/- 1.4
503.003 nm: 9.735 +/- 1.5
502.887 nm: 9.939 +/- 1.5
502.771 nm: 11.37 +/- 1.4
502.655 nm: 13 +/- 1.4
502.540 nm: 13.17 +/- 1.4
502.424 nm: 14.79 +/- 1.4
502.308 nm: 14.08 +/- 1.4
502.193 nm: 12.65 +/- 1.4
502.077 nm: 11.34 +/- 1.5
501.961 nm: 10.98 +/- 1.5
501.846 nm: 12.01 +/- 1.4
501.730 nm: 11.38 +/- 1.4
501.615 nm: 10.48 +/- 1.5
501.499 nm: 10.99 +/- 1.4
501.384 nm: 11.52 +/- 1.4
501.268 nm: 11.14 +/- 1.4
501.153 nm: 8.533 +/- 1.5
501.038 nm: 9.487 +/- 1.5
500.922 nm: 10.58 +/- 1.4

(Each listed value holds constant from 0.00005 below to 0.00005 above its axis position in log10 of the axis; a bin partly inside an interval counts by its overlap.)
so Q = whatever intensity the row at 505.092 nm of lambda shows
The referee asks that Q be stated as 6.138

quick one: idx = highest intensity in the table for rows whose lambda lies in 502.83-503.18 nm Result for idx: 10.72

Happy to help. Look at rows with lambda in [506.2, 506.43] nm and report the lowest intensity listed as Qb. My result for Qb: 7.808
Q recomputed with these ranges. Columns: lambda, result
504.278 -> 8.201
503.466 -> 10.45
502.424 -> 14.79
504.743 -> 6.171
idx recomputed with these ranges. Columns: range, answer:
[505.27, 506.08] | 10.86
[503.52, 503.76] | 12.47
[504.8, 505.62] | 6.138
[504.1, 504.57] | 9.472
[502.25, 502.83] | 14.79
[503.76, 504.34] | 10.58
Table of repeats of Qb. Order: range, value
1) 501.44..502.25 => 10.48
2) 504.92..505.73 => 3.173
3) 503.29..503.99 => 7.189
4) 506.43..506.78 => 8.779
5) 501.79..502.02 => 10.98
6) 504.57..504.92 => 5.239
